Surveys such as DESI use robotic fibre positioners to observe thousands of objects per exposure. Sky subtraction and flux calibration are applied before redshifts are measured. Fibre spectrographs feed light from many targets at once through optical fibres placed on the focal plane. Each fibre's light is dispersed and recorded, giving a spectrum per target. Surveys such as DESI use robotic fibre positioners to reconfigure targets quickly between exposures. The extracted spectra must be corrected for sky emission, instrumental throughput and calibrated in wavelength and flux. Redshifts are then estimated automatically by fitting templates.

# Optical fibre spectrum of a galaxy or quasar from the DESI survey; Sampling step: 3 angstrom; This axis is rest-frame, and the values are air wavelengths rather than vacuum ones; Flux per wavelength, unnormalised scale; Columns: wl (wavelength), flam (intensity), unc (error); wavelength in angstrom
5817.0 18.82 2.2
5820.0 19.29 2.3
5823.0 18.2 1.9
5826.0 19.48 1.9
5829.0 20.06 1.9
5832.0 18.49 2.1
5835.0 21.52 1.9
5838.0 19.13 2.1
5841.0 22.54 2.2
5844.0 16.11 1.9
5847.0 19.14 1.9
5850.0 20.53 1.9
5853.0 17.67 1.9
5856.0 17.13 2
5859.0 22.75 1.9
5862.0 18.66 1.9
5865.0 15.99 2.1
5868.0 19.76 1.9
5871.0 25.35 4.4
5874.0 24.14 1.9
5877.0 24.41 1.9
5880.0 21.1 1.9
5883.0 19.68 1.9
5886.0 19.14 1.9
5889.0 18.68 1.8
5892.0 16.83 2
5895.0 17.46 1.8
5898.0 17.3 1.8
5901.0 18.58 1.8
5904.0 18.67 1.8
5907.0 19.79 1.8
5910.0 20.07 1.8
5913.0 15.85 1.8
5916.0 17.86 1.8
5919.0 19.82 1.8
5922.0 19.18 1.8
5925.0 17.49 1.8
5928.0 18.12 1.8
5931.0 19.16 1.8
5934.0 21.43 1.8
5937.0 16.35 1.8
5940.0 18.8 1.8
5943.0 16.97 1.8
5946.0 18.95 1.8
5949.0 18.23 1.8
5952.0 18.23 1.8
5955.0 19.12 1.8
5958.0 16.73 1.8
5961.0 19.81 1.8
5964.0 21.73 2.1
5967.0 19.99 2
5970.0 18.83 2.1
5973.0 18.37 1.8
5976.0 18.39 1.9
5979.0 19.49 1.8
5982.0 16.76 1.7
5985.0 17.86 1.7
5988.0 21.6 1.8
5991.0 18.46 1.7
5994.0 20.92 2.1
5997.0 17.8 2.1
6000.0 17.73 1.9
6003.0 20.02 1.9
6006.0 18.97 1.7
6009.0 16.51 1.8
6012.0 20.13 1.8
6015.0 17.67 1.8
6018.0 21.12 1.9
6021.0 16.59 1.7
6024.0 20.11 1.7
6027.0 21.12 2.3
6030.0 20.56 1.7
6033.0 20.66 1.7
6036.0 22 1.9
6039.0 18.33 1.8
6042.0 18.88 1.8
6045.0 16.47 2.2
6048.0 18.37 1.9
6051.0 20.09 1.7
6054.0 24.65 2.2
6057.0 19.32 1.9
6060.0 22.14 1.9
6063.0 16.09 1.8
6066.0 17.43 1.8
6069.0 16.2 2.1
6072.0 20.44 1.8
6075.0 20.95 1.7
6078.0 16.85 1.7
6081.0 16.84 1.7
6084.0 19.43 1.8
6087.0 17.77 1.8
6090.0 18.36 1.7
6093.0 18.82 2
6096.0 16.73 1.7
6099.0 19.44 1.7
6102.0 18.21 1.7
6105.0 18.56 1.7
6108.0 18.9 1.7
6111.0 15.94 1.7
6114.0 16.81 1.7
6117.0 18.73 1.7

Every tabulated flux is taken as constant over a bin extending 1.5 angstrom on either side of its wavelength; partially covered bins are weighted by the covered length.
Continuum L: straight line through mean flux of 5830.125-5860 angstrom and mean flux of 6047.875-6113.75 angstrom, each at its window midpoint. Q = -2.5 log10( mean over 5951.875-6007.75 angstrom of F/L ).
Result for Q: 0.001 mag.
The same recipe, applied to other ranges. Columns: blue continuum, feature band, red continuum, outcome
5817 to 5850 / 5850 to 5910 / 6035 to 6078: -0.016 mag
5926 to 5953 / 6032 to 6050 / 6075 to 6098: -0.053 mag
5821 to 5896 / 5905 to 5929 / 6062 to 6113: 0.046 mag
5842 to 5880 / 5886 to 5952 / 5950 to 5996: 0.071 mag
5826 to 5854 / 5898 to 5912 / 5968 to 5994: 0.015 mag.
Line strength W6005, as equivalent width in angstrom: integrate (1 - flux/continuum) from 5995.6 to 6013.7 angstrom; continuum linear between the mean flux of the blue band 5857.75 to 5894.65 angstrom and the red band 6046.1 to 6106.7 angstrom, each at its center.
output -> 0.8 angstrom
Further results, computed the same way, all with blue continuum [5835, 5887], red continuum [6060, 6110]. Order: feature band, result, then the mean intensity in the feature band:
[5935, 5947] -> 1.0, 17.9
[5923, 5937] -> 0.6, 18.8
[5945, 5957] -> 0.6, 18.5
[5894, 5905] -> 1.1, 18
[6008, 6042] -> -1.3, 19.5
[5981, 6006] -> 0.2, 18.9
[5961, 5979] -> -0.2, 19.5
